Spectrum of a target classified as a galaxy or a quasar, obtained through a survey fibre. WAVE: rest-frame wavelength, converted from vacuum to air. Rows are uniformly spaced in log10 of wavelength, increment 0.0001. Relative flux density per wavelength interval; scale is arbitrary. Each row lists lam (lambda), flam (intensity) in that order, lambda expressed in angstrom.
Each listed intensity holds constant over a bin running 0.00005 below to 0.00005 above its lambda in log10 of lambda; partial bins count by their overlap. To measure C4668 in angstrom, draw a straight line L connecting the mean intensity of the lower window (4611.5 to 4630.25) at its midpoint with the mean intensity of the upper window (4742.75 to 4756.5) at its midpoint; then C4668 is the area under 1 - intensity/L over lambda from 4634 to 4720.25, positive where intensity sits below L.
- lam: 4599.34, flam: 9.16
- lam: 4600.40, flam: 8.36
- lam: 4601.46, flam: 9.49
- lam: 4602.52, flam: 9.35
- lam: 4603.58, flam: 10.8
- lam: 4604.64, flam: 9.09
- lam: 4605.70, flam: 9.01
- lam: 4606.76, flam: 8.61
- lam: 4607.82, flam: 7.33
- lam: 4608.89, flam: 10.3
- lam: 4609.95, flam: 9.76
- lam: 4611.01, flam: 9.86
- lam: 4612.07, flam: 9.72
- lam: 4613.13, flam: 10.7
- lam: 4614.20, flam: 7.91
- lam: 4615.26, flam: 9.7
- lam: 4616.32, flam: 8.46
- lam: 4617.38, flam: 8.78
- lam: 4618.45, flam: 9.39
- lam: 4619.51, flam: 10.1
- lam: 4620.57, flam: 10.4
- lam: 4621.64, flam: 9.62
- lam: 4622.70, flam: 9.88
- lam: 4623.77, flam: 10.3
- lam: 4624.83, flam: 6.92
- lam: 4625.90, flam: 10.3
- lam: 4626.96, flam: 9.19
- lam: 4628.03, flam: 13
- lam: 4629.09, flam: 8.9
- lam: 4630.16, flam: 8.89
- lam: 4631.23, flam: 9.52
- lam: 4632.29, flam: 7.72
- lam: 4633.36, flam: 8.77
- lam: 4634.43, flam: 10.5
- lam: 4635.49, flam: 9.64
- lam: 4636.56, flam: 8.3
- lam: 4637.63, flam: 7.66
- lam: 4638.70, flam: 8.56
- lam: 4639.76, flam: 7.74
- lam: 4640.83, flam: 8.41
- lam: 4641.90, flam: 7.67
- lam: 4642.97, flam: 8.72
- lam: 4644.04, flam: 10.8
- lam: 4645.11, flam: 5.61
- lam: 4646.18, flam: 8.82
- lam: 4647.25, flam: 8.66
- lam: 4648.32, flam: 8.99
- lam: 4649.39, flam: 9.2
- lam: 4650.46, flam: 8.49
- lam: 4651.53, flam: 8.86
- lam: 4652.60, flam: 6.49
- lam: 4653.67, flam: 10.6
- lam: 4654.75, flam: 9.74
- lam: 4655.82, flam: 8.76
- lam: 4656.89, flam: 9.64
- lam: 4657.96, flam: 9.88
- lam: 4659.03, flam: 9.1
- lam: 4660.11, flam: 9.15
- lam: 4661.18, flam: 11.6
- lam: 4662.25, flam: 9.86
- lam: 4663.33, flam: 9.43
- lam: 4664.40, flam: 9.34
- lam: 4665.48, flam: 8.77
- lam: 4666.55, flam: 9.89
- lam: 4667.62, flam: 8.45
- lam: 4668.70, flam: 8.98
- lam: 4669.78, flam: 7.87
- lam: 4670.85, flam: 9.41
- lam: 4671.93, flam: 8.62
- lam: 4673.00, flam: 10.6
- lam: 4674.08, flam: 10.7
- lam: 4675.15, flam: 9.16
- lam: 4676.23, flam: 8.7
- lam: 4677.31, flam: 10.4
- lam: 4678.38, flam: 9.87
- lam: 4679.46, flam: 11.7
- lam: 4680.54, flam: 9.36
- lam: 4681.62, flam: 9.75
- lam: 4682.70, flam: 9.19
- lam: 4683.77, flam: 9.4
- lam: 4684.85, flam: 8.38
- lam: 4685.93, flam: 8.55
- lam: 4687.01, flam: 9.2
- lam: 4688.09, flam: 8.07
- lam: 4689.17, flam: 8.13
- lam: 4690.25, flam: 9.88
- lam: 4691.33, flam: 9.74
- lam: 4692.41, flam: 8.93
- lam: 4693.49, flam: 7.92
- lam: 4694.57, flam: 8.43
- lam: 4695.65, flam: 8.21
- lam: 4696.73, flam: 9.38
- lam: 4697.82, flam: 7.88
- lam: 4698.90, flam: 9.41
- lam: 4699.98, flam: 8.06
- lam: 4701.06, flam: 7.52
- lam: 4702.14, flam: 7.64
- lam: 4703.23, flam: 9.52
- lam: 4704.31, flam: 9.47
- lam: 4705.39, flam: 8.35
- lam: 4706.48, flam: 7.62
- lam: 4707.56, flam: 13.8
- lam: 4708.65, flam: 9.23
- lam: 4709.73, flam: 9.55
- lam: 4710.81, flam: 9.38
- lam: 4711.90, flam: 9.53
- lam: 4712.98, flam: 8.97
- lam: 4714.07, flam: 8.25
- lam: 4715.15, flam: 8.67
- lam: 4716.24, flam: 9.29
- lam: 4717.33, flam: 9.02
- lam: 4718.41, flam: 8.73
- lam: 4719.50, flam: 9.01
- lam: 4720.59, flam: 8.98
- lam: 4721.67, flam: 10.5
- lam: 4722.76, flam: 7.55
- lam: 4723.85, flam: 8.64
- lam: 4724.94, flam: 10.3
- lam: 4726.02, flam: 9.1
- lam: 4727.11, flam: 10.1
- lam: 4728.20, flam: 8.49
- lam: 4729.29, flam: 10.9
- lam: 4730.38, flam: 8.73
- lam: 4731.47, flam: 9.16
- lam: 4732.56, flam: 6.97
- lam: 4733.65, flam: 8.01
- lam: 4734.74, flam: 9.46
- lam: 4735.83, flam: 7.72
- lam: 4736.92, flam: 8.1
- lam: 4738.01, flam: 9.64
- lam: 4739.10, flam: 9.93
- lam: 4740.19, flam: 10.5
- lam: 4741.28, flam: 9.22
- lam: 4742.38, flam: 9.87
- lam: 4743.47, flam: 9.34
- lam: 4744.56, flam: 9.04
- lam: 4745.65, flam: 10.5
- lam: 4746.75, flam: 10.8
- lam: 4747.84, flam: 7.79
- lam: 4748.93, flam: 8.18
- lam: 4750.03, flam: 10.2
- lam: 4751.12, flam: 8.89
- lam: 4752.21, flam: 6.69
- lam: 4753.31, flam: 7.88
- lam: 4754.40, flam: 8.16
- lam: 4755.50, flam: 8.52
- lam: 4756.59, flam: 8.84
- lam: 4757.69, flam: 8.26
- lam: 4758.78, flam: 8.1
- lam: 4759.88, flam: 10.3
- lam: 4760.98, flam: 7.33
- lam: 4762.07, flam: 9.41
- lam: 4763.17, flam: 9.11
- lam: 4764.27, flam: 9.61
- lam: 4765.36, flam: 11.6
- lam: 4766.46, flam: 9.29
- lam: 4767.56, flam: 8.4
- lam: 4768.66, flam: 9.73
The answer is 1.9 angstrom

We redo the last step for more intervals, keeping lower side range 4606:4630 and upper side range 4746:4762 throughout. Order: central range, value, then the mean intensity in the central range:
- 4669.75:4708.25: -0.49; 9.15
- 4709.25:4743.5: -1.23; 9.11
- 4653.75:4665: -0.56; 9.68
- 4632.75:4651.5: 1.43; 8.62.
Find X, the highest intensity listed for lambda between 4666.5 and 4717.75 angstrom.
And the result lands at 13.8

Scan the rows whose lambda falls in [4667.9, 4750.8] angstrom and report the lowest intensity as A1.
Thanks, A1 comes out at 6.97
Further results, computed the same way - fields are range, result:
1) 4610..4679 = 5.61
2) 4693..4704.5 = 7.52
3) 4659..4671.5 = 7.87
